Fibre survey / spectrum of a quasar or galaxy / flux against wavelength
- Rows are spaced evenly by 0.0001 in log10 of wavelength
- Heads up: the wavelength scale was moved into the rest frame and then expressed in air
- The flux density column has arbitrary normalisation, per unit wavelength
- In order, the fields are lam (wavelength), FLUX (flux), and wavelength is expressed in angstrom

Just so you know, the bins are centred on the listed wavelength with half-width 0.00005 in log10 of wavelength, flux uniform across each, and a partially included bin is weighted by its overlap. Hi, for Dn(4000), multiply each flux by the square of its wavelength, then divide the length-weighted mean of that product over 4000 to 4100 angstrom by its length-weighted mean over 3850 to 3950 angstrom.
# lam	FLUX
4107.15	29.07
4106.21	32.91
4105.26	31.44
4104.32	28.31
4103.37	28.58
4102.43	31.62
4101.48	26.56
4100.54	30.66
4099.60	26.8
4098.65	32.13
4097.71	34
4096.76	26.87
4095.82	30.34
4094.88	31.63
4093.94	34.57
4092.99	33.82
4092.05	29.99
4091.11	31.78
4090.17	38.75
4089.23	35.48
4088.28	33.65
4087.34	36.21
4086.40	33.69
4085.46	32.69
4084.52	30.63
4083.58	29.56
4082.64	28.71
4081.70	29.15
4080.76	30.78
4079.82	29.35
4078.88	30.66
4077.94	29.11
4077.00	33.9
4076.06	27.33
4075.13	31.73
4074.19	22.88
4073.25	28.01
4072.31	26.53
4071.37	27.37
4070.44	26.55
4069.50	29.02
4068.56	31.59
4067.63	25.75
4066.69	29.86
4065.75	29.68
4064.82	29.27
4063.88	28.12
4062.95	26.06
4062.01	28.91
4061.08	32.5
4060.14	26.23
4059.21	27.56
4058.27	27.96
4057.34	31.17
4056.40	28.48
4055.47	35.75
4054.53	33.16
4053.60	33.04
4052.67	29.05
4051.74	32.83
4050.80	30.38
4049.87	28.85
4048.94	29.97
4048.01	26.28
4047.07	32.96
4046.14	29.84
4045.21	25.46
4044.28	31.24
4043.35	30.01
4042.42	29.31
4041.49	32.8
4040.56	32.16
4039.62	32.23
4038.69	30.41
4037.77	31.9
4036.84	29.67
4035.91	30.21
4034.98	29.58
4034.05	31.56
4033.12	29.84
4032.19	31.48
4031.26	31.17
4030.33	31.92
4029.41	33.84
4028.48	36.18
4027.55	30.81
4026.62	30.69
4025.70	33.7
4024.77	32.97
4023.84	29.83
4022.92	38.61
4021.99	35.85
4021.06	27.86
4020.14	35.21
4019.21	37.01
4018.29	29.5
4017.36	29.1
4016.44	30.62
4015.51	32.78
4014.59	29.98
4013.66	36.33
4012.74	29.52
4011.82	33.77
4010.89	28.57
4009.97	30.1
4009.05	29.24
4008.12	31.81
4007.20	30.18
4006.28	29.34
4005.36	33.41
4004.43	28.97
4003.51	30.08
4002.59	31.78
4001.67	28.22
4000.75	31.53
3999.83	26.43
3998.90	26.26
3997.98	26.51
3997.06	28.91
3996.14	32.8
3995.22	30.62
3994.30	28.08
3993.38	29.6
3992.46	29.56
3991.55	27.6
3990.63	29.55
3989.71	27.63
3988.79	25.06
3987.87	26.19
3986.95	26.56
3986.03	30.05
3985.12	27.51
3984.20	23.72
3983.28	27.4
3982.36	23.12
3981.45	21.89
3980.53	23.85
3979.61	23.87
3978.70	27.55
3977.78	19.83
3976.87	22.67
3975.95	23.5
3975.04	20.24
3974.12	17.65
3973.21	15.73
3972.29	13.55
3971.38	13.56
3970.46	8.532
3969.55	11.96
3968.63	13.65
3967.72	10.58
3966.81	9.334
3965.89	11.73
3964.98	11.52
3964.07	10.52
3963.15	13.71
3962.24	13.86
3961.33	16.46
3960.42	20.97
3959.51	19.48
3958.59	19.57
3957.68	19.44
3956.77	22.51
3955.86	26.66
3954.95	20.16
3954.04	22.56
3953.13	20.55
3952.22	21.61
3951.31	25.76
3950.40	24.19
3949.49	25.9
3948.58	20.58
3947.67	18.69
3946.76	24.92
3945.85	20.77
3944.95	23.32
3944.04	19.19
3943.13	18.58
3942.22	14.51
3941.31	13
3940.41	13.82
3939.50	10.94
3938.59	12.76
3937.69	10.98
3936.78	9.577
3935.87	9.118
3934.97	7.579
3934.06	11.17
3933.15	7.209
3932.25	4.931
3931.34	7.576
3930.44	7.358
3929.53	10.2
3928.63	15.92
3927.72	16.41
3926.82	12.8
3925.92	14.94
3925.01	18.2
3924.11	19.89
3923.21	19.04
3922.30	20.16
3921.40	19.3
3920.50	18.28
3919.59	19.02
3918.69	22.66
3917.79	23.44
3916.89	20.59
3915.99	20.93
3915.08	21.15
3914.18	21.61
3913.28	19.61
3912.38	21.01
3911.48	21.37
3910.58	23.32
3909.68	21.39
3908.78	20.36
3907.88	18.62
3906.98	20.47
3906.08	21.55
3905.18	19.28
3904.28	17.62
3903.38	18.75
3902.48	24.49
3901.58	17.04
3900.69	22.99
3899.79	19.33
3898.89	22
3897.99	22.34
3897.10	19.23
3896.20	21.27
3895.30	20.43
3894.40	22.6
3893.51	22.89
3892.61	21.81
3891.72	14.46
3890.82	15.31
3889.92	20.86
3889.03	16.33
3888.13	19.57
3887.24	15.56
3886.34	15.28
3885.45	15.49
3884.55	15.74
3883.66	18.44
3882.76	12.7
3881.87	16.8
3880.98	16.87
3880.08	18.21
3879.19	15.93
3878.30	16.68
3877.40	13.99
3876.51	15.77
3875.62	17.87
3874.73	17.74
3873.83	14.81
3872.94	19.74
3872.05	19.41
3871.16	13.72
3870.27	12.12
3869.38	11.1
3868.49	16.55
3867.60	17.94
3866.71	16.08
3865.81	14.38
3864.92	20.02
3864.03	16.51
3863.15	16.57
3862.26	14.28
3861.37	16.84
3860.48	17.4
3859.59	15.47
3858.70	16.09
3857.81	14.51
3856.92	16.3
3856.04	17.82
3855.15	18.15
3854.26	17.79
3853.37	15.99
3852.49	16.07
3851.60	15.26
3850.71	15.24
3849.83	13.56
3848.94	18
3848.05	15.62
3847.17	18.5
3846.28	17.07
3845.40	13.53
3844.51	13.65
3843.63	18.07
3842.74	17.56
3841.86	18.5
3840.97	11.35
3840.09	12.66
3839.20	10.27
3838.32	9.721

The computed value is 1.9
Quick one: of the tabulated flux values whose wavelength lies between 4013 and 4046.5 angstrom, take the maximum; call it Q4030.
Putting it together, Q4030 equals 38.61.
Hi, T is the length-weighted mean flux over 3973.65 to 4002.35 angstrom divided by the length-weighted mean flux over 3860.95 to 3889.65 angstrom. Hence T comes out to 1.62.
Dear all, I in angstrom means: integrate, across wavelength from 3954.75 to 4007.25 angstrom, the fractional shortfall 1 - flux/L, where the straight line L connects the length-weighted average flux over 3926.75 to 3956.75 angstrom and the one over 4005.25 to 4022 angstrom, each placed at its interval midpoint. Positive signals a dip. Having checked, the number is 4.4 angstrom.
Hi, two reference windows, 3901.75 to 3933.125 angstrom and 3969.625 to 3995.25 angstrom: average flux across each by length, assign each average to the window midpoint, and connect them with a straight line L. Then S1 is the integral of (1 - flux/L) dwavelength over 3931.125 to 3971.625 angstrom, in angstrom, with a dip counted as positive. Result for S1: 9.7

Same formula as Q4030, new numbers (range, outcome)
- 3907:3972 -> 26.66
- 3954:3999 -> 32.8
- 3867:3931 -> 24.49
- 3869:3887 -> 19.74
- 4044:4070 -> 35.75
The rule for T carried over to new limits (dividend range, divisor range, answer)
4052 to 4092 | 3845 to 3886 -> 1.87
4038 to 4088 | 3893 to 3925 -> 1.45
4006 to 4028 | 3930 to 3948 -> 2.40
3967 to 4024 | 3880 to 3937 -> 1.51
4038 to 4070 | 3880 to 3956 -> 1.66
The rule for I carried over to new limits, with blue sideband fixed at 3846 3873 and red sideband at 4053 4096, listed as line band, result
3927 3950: 7.8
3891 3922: -2.1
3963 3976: 5.6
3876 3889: 1.1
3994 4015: -3.5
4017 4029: -2.6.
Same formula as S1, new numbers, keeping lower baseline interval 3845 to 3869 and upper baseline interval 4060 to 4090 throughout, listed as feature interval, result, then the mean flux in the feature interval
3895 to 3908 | -0.9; 20.4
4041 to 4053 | -0.8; 29.9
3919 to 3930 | 1.8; 17.1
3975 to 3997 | -1.8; 26.4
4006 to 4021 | -3.1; 31.4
